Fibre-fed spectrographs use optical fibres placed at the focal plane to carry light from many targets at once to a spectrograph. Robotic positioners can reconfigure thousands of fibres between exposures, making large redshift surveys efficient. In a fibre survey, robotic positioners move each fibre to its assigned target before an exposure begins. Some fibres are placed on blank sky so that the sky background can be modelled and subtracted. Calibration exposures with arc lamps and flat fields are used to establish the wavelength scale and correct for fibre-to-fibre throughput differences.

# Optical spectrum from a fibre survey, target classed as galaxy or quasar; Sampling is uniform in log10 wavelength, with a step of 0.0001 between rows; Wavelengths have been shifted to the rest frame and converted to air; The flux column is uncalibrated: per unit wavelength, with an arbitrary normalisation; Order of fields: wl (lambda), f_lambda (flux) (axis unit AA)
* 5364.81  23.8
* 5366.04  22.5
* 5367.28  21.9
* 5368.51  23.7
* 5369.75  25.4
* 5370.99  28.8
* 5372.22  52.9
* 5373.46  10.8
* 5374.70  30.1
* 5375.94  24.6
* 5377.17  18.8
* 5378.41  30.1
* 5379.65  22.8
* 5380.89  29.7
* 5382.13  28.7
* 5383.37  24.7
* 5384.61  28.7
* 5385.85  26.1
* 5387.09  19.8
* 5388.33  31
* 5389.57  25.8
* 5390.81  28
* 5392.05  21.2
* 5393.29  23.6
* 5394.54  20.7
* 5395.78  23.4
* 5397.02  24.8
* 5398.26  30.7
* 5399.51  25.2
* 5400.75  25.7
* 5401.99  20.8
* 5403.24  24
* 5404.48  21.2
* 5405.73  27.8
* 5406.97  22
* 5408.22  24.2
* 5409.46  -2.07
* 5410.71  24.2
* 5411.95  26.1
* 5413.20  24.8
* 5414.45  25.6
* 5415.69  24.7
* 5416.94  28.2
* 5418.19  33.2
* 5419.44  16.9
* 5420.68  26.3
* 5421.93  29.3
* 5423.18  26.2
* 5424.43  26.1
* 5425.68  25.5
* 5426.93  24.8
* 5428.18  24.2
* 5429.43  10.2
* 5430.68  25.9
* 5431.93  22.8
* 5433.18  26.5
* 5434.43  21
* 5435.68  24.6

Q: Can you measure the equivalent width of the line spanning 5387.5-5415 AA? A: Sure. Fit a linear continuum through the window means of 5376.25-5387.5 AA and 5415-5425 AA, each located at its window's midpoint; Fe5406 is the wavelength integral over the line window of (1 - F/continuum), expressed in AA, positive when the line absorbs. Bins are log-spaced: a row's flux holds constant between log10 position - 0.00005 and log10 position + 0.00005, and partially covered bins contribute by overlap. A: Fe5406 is 2.6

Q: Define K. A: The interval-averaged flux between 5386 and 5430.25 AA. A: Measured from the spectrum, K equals 23.9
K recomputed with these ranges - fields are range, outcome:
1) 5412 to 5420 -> 25.6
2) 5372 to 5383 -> 26.6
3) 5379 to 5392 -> 26.3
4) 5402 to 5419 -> 23.2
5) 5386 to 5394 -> 24.9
